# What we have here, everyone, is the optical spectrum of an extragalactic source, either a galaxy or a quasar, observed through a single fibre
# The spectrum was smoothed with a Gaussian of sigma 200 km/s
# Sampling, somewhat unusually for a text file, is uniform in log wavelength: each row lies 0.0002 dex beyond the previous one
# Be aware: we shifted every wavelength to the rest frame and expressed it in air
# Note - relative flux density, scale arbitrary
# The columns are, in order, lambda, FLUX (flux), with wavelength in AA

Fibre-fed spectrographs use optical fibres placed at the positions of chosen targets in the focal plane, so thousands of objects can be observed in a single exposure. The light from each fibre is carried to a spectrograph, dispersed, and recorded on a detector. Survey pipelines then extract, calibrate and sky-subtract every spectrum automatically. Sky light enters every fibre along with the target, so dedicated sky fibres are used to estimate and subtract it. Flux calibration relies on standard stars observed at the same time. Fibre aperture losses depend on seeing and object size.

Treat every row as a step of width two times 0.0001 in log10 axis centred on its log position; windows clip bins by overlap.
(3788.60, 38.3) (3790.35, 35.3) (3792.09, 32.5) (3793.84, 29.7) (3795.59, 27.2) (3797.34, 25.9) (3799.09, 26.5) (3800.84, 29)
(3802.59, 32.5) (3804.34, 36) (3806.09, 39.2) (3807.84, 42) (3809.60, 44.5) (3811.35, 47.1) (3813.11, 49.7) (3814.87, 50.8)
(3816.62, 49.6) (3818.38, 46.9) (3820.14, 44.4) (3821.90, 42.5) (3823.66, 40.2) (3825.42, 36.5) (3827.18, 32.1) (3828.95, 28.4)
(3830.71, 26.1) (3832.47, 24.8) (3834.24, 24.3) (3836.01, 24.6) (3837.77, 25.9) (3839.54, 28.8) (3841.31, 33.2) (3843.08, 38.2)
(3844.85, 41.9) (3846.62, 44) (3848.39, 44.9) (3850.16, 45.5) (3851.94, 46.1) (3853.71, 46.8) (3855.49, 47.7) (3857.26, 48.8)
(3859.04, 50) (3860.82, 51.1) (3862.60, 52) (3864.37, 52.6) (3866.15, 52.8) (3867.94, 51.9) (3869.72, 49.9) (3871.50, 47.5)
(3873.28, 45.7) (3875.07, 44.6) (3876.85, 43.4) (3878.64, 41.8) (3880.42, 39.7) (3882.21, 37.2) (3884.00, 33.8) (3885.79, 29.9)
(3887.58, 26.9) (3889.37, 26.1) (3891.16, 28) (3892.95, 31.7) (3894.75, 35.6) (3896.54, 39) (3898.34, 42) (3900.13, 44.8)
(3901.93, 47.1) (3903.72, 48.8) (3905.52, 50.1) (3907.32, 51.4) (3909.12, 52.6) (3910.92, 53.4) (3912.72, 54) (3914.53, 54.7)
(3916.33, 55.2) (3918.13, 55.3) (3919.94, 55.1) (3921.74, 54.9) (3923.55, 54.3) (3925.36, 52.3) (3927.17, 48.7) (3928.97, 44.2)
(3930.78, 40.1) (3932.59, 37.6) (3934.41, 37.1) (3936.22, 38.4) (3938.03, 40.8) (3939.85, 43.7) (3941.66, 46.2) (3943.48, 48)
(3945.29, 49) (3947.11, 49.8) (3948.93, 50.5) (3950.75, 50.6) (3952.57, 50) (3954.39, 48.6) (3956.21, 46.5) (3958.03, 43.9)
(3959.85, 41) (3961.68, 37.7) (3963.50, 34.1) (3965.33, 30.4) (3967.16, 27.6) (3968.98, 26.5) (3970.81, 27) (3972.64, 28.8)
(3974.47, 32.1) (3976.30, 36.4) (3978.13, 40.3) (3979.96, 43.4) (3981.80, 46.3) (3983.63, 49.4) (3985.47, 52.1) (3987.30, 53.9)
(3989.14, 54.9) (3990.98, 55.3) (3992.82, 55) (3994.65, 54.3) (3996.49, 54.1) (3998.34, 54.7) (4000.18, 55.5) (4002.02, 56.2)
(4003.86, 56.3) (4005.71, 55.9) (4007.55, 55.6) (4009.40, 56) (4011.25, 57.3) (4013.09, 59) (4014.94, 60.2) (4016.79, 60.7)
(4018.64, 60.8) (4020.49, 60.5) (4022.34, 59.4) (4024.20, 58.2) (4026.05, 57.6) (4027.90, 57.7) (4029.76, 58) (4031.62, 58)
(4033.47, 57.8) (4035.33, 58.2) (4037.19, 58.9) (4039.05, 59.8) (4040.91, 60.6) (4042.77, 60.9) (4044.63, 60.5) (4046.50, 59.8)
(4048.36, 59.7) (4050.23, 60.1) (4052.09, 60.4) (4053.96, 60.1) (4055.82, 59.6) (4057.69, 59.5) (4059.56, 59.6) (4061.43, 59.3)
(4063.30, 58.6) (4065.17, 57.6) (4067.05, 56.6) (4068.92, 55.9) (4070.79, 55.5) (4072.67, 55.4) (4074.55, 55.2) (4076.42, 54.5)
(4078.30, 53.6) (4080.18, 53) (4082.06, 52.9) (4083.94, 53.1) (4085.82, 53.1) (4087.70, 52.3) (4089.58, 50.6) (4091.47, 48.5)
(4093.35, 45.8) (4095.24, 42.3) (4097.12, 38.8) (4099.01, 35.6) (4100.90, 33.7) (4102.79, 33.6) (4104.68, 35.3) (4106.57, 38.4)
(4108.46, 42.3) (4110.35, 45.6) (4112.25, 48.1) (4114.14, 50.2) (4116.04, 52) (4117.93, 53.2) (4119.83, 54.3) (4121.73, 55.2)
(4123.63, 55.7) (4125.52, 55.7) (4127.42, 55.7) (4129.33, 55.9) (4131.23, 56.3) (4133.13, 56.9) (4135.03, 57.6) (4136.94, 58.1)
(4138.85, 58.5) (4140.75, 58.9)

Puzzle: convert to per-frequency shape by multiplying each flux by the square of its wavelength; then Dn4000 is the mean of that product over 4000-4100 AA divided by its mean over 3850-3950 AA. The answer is 1.33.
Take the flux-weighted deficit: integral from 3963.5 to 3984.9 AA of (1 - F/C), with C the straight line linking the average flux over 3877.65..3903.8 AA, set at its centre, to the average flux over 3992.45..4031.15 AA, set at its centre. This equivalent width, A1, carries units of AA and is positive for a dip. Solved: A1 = 6.5 AA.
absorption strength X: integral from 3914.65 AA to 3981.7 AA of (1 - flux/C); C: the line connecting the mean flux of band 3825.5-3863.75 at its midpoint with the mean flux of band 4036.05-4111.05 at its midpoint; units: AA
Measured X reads 2.2 AA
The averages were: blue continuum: 38.4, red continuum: 52.4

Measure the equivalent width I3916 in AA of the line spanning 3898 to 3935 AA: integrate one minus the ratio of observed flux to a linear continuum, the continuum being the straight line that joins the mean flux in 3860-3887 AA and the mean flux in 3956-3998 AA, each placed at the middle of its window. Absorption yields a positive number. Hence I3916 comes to -4.8 AA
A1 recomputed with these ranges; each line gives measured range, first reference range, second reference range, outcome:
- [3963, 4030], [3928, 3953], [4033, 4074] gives 2.8 AA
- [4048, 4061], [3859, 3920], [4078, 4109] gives -4.4 AA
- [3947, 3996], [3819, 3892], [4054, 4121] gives 1.9 AA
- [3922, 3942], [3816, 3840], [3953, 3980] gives -4.8 AA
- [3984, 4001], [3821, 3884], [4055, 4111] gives -2.9 AA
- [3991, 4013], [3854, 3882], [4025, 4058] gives 0.4 AA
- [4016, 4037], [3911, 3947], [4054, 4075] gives -1.5 AA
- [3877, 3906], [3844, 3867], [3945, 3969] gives 5.2 AA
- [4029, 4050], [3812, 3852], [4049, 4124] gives -4.6 AA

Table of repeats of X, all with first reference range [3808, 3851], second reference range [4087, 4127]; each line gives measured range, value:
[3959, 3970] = 2.4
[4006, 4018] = -4.1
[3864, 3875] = -2.9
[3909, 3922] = -4.4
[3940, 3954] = -2.5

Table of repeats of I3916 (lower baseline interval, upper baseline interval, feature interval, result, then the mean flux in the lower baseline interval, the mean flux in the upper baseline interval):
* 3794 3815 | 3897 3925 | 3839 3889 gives 1.6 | 36.8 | 51.4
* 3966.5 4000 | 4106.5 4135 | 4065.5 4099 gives -0.8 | 44.4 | 52.3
